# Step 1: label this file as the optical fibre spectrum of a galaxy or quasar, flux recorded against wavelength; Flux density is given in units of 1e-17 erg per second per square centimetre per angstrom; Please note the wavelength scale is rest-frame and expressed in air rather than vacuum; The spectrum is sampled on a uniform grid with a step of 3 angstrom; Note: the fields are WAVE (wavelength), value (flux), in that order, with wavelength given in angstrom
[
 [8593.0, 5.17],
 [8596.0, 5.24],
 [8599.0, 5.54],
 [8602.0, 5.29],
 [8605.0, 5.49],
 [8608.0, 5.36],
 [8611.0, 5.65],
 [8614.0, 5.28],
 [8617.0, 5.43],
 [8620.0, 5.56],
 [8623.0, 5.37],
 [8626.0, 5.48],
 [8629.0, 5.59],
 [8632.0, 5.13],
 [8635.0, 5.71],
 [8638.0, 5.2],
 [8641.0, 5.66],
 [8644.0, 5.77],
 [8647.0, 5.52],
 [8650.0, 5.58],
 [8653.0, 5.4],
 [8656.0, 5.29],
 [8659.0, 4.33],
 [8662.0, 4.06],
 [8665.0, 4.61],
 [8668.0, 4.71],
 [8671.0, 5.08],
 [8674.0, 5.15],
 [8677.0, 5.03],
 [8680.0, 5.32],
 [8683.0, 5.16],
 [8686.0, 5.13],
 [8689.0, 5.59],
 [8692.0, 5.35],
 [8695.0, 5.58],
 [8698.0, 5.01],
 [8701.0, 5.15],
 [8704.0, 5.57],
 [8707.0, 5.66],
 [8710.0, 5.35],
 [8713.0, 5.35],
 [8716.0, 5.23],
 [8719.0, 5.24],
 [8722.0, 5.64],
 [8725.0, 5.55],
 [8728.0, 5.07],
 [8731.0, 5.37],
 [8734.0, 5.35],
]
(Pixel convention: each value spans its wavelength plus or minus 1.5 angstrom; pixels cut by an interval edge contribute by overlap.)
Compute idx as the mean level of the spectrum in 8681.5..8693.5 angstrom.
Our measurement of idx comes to 5.31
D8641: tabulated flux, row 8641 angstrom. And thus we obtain 5.66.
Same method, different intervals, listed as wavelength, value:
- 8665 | 4.61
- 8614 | 5.28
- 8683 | 5.16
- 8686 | 5.13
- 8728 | 5.07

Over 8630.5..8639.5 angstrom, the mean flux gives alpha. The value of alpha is 5.35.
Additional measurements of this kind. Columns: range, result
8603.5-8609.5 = 5.42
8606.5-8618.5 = 5.43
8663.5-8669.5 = 4.66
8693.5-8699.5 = 5.3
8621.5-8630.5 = 5.48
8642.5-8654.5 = 5.57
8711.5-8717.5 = 5.29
